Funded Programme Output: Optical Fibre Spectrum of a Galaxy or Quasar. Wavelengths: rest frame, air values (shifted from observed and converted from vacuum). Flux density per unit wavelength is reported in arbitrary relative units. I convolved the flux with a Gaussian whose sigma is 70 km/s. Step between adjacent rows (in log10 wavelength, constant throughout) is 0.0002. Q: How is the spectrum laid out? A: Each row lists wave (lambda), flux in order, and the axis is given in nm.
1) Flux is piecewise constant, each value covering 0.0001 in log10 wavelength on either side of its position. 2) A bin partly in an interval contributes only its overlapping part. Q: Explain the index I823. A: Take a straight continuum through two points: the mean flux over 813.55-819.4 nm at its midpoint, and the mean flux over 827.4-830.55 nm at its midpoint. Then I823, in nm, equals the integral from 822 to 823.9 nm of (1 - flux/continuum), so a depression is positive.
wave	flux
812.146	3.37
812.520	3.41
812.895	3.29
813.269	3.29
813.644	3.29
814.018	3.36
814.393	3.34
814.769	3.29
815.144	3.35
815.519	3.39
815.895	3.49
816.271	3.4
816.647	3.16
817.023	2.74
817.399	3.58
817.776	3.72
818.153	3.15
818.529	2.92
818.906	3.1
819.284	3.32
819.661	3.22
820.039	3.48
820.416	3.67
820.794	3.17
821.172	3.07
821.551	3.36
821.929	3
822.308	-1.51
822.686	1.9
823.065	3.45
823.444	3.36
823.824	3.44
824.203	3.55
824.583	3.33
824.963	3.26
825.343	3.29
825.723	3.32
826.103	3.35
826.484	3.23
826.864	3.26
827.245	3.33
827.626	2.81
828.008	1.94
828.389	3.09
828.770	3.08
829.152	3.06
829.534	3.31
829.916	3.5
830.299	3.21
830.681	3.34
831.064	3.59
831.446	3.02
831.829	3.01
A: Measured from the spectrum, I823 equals 0.62 nm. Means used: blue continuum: 3.29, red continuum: 3.01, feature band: 2.1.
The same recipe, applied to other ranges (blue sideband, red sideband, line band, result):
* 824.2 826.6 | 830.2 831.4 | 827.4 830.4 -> 0.31 nm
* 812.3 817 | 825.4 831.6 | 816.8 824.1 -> 0.65 nm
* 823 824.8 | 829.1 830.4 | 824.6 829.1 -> 0.35 nm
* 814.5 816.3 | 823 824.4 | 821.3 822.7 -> 0.70 nm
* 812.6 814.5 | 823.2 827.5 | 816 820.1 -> 0.09 nm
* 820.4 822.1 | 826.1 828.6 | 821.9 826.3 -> 0.40 nm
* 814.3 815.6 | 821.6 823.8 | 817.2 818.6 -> -0.22 nm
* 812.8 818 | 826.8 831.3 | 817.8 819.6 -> 0.05 nm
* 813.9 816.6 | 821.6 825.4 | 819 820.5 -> -0.19 nm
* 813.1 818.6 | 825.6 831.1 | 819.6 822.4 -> 0.38 nm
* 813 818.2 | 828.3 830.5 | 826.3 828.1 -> 0.15 nm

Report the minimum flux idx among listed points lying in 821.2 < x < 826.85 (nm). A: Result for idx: -1.51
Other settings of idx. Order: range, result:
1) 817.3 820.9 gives 2.92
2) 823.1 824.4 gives 3.36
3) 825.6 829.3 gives 1.94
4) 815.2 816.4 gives 3.39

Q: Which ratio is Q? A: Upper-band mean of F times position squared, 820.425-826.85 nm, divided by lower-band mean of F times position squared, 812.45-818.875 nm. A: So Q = 0.9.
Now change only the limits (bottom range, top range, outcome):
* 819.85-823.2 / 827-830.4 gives 1.19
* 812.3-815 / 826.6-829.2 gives 0.92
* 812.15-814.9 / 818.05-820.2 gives 0.97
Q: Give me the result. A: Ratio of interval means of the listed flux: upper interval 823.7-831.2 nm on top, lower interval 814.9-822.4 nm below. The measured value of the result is 1.04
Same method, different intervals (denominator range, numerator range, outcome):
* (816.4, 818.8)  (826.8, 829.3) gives 0.91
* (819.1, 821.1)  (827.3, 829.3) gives 0.84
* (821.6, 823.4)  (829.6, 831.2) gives 1.72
